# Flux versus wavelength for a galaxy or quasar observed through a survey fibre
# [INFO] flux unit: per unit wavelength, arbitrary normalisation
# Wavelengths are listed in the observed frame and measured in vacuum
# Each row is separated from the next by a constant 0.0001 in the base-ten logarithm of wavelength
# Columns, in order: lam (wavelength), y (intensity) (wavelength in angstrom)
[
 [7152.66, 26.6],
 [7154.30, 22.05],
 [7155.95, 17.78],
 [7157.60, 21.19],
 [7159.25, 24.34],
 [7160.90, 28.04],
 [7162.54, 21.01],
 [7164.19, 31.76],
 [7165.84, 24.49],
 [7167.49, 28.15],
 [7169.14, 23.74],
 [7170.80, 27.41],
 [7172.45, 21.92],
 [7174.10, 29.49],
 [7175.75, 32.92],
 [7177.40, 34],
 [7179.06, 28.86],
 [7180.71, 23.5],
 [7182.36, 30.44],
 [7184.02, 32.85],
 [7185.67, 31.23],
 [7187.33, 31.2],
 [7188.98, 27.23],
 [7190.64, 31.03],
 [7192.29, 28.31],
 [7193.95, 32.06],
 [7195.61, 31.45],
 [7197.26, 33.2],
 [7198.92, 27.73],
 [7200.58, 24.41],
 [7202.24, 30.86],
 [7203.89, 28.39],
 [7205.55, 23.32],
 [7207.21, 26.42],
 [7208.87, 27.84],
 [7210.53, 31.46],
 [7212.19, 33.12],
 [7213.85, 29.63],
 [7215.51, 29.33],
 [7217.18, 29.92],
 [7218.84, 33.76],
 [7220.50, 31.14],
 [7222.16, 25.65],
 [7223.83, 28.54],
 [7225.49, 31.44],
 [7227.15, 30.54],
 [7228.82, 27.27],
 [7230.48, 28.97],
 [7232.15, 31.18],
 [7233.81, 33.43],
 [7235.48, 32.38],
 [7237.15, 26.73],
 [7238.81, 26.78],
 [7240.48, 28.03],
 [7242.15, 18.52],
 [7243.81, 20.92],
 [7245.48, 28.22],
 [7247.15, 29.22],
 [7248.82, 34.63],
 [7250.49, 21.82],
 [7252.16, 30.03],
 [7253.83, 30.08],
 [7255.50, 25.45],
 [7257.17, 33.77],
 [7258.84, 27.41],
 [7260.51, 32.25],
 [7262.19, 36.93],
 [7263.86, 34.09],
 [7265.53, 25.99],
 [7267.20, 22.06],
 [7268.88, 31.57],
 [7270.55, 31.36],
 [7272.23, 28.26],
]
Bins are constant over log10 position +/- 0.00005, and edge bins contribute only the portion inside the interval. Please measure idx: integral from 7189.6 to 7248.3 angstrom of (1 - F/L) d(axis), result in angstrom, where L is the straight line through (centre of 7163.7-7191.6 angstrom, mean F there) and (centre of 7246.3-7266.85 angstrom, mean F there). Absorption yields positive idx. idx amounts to 1.0 angstrom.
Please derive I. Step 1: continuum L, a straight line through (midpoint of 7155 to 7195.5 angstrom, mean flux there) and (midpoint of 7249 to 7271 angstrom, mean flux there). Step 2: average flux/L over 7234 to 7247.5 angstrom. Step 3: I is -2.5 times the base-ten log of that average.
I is 0.10 mag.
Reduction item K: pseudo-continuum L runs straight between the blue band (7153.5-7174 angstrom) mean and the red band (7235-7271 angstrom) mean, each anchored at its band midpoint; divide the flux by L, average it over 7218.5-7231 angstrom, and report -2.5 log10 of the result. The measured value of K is -0.09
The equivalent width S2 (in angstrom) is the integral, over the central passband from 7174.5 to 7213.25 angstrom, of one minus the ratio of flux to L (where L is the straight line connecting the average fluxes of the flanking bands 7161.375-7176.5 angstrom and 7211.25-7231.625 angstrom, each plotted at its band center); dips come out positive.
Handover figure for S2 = -1.9 angstrom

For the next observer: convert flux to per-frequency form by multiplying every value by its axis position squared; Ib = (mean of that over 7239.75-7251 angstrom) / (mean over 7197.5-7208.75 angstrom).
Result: 0.97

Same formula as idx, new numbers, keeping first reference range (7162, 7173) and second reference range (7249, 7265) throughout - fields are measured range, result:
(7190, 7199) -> -1.26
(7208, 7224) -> -1.08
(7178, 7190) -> -1.31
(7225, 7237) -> -0.63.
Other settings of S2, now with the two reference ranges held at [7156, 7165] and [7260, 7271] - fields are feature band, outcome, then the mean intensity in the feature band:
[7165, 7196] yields -3.8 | 28.9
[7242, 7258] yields 1.1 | 27.6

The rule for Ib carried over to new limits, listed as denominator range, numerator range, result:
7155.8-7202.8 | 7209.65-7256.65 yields 1.04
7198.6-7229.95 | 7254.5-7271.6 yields 1.05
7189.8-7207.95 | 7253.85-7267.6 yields 1.06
